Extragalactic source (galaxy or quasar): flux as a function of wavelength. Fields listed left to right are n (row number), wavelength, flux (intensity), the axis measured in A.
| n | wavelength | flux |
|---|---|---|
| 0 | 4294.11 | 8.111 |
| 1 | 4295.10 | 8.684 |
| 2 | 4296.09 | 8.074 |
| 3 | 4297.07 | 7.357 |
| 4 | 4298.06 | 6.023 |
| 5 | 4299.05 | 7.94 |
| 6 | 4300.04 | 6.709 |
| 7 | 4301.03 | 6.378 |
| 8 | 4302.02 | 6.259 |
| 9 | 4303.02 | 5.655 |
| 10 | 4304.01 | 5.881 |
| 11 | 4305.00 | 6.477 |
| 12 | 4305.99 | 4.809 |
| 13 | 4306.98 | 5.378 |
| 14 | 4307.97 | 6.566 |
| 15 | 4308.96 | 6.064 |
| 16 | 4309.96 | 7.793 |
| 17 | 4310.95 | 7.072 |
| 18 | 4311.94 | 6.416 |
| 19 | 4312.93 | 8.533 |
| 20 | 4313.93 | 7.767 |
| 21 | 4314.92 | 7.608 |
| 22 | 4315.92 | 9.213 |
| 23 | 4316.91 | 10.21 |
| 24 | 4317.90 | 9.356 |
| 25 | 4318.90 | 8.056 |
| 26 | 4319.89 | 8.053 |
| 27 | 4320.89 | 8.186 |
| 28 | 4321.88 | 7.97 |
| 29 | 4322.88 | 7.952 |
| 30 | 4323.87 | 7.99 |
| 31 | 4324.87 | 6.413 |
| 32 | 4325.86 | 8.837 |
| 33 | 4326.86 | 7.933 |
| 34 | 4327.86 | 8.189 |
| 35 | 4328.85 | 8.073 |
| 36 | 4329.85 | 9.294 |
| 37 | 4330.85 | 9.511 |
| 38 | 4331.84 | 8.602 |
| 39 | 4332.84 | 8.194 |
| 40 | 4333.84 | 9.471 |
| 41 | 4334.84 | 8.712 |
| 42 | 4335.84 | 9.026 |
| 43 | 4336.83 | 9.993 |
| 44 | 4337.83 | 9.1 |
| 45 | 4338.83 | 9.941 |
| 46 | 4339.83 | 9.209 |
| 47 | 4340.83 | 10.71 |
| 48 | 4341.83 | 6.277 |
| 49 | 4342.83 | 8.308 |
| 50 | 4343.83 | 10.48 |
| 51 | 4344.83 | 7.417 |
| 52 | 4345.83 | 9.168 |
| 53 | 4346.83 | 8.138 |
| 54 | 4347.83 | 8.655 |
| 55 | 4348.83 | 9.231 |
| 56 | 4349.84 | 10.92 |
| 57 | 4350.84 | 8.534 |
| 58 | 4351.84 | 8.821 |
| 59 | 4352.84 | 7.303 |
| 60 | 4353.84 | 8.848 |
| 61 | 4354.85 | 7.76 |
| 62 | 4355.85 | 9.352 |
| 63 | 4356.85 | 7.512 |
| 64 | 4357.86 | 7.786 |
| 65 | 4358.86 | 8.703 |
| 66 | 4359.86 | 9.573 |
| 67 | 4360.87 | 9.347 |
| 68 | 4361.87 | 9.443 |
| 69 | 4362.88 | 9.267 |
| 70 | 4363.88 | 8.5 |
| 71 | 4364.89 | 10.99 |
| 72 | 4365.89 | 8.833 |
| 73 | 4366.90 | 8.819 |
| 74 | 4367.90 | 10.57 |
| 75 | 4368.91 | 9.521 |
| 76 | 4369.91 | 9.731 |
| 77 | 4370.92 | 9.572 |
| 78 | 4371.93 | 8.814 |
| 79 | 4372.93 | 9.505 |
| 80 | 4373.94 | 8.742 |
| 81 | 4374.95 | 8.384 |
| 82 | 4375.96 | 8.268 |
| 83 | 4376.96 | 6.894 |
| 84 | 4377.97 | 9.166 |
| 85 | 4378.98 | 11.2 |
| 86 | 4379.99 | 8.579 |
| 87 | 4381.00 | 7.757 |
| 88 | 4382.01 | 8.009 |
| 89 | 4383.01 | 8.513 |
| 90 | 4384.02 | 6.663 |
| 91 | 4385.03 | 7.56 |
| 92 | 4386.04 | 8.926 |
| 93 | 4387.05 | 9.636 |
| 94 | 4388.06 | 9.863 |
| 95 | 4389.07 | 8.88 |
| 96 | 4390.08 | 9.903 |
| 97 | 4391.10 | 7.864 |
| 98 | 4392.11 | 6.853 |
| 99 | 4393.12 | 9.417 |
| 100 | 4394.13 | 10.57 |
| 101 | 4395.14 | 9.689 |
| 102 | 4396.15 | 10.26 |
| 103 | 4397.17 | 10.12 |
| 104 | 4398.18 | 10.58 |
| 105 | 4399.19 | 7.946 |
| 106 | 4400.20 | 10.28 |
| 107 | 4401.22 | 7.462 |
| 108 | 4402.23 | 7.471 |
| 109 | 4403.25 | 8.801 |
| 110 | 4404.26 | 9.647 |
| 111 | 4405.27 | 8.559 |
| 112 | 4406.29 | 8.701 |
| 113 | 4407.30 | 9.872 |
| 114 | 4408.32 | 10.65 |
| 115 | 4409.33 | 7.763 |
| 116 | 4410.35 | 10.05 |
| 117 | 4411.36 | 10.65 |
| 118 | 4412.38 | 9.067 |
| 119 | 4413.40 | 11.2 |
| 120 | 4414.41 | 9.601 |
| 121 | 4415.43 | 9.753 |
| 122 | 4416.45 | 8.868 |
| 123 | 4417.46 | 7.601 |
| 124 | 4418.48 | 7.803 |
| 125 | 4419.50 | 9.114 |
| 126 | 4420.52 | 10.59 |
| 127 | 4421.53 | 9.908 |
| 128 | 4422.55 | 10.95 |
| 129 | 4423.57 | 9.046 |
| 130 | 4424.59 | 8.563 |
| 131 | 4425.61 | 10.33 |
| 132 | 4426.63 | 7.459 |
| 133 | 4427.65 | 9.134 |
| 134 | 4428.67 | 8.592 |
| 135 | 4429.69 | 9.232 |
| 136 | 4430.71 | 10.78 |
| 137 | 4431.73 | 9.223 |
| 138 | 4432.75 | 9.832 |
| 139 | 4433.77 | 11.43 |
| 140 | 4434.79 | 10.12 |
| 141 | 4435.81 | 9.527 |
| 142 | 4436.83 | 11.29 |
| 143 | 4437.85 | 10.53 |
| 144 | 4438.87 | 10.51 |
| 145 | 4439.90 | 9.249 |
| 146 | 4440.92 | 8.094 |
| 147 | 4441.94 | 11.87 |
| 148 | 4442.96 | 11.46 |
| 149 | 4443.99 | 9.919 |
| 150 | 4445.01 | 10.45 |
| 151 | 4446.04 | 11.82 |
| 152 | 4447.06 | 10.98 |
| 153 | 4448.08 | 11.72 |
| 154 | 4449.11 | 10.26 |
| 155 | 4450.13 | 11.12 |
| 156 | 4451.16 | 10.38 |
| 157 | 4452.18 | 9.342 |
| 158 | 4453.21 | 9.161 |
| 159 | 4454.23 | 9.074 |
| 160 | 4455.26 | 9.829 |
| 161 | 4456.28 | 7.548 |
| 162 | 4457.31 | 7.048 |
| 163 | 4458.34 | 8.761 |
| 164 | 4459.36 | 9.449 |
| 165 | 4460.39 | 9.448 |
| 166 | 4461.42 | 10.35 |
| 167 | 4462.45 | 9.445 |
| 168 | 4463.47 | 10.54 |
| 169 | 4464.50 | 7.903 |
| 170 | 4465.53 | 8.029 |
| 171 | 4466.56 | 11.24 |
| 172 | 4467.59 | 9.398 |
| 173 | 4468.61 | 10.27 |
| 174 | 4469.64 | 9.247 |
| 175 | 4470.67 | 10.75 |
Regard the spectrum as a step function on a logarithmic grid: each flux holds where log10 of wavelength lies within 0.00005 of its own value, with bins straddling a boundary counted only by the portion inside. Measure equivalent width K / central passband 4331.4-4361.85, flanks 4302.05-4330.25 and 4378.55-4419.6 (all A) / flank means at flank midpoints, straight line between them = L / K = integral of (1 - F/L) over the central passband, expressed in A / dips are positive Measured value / -2.8 A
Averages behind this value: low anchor 7.54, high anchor 9.06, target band 8.85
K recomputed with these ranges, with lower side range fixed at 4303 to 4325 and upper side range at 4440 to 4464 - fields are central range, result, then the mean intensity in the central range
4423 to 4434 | 0.1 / 9.37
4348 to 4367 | -1.7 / 8.92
